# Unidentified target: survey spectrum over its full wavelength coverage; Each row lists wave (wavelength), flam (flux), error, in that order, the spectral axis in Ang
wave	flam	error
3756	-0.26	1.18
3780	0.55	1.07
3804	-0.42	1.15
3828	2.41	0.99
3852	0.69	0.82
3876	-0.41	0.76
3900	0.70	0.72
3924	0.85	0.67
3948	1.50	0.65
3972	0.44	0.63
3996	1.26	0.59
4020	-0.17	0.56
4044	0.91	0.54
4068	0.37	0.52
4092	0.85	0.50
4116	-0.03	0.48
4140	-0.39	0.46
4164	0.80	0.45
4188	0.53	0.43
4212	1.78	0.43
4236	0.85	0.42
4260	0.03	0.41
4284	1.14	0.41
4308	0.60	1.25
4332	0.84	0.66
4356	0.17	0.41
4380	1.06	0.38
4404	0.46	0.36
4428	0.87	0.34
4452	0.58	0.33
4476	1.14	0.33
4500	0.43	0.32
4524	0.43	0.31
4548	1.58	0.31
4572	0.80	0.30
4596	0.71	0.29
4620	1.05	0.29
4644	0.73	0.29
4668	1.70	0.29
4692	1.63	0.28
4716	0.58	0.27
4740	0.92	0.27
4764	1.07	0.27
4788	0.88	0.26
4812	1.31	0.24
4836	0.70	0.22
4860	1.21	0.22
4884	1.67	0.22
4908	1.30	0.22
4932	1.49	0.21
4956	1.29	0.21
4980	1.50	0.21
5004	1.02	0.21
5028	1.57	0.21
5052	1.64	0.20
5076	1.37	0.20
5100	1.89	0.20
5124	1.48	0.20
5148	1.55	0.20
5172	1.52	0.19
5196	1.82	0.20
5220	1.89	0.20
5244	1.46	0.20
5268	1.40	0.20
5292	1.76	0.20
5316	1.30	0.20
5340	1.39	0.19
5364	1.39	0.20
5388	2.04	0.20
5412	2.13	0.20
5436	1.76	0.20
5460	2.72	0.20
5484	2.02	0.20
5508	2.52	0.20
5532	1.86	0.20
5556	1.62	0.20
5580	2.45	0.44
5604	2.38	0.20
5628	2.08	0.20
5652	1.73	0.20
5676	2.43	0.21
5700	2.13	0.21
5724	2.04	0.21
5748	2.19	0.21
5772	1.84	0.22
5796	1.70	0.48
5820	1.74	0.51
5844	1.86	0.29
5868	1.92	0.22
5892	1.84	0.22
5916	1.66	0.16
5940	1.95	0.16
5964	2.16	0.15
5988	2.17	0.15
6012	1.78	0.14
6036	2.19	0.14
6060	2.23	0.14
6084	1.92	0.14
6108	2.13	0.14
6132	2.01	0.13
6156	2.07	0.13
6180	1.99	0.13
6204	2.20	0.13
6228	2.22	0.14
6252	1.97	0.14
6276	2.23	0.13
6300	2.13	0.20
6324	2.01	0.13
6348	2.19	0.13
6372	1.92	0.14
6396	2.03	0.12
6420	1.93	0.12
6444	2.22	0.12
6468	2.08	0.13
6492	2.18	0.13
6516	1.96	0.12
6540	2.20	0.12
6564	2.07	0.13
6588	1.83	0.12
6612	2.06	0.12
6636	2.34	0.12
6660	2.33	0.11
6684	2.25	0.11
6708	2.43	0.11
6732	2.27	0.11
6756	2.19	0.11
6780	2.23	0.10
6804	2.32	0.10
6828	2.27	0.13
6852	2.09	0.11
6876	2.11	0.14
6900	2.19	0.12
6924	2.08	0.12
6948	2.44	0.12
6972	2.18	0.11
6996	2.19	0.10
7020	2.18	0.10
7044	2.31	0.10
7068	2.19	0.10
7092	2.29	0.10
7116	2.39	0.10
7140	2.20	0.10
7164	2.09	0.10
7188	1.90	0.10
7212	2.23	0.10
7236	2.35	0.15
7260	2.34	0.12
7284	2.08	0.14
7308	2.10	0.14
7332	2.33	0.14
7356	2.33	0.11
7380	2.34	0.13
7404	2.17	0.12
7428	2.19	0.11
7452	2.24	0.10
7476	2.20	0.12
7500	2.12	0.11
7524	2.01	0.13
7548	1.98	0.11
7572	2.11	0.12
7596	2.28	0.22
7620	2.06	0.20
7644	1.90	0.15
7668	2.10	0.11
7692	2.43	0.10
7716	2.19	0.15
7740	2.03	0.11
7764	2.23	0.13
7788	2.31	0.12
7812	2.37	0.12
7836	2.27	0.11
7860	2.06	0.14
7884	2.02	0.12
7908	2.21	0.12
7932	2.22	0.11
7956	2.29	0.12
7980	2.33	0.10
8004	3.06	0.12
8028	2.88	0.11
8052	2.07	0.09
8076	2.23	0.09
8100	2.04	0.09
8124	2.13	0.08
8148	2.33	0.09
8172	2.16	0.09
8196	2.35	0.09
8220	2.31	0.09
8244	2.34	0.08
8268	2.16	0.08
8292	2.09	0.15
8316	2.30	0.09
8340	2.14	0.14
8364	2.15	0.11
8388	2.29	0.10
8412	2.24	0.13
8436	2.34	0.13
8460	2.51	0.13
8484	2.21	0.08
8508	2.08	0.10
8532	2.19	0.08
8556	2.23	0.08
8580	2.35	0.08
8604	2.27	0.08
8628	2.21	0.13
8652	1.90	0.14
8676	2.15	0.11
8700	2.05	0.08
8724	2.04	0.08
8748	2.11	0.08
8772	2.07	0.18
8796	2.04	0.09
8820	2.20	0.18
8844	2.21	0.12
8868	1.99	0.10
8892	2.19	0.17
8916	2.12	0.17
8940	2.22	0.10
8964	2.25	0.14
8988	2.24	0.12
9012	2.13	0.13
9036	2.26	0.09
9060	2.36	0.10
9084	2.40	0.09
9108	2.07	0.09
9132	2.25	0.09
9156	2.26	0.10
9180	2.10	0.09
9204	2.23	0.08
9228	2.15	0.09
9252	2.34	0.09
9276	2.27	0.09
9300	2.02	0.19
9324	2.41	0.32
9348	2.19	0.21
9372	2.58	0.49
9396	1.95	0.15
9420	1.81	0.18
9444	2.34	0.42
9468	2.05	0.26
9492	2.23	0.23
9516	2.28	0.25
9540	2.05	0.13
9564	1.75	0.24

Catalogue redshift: 0.219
